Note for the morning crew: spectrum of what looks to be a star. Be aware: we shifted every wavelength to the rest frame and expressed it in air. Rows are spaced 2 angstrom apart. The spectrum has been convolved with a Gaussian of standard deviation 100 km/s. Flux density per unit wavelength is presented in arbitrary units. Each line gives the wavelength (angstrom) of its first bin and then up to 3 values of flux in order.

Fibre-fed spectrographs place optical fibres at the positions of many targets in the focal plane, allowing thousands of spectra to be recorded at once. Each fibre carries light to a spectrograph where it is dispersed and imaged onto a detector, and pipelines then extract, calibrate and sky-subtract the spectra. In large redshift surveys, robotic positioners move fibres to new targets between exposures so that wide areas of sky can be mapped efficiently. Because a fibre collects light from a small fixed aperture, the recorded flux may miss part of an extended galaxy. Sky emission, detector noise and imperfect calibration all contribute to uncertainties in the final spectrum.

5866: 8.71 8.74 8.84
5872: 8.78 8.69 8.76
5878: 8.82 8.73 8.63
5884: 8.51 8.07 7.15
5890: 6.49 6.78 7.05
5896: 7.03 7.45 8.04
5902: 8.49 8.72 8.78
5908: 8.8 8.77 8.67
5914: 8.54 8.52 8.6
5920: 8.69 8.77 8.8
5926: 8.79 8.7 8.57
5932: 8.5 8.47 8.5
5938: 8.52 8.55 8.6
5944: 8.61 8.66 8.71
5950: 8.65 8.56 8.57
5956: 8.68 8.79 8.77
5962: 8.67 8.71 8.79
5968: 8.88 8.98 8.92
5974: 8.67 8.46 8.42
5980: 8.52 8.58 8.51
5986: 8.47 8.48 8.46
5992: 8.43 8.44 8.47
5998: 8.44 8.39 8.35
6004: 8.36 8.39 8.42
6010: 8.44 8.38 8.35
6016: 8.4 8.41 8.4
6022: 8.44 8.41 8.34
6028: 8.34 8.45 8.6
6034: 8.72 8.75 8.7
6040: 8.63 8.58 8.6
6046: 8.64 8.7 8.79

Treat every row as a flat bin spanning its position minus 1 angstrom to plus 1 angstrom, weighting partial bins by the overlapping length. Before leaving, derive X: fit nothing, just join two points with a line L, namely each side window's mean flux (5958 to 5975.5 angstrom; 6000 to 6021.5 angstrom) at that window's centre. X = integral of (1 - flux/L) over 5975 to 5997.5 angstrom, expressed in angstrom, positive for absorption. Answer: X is 0.4 angstrom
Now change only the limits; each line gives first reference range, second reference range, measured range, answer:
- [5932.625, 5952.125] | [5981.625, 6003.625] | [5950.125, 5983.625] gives -0.64 angstrom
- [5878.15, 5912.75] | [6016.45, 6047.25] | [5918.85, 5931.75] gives -0.90 angstrom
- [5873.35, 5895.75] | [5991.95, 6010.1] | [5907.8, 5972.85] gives -4.11 angstrom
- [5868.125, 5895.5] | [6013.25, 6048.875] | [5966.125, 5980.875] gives -0.60 angstrom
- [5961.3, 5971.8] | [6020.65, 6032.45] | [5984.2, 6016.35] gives 0.66 angstrom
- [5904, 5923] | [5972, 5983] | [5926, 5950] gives 0.13 angstrom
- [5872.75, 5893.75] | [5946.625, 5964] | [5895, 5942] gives -0.80 angstrom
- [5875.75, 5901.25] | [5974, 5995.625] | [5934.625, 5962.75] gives -1.39 angstrom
